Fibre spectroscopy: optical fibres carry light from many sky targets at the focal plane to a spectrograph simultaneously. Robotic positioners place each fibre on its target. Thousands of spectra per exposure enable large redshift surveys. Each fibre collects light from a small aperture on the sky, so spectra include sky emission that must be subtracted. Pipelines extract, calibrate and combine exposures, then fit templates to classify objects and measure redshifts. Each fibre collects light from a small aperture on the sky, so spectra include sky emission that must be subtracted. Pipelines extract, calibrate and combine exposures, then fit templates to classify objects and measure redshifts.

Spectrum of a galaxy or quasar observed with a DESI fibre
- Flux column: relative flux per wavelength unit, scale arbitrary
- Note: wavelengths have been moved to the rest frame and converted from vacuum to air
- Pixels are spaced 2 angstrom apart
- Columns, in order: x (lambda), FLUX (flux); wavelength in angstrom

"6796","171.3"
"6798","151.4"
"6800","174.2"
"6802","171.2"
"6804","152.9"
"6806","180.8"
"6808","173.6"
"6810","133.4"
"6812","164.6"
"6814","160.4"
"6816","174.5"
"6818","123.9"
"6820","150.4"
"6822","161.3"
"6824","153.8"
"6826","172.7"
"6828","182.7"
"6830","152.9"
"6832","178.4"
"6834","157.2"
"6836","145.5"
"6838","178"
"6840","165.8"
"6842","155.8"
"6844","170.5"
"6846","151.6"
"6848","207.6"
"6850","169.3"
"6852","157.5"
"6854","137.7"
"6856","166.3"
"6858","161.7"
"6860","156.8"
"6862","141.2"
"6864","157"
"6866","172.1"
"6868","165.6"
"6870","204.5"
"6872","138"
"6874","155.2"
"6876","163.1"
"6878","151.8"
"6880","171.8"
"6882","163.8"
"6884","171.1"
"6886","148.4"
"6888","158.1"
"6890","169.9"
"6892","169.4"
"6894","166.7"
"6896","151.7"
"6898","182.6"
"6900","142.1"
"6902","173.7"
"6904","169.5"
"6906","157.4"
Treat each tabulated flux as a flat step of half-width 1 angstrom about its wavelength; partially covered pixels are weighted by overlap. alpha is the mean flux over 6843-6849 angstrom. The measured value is 177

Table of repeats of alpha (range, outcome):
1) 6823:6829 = 170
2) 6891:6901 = 162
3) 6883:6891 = 162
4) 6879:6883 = 168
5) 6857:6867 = 158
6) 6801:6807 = 168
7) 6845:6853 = 172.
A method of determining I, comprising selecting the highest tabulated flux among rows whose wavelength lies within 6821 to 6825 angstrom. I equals 161.3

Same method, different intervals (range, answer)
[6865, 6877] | 204.5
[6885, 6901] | 182.6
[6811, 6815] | 164.6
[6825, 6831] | 182.7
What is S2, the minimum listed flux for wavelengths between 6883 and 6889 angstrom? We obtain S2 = 148.4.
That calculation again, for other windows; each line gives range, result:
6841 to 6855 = 137.7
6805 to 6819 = 123.9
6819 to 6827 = 150.4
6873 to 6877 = 155.2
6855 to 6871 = 141.2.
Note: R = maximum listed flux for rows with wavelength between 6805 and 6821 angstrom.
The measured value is 180.8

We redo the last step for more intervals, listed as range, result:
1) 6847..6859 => 207.6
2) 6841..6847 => 170.5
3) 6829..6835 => 178.4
